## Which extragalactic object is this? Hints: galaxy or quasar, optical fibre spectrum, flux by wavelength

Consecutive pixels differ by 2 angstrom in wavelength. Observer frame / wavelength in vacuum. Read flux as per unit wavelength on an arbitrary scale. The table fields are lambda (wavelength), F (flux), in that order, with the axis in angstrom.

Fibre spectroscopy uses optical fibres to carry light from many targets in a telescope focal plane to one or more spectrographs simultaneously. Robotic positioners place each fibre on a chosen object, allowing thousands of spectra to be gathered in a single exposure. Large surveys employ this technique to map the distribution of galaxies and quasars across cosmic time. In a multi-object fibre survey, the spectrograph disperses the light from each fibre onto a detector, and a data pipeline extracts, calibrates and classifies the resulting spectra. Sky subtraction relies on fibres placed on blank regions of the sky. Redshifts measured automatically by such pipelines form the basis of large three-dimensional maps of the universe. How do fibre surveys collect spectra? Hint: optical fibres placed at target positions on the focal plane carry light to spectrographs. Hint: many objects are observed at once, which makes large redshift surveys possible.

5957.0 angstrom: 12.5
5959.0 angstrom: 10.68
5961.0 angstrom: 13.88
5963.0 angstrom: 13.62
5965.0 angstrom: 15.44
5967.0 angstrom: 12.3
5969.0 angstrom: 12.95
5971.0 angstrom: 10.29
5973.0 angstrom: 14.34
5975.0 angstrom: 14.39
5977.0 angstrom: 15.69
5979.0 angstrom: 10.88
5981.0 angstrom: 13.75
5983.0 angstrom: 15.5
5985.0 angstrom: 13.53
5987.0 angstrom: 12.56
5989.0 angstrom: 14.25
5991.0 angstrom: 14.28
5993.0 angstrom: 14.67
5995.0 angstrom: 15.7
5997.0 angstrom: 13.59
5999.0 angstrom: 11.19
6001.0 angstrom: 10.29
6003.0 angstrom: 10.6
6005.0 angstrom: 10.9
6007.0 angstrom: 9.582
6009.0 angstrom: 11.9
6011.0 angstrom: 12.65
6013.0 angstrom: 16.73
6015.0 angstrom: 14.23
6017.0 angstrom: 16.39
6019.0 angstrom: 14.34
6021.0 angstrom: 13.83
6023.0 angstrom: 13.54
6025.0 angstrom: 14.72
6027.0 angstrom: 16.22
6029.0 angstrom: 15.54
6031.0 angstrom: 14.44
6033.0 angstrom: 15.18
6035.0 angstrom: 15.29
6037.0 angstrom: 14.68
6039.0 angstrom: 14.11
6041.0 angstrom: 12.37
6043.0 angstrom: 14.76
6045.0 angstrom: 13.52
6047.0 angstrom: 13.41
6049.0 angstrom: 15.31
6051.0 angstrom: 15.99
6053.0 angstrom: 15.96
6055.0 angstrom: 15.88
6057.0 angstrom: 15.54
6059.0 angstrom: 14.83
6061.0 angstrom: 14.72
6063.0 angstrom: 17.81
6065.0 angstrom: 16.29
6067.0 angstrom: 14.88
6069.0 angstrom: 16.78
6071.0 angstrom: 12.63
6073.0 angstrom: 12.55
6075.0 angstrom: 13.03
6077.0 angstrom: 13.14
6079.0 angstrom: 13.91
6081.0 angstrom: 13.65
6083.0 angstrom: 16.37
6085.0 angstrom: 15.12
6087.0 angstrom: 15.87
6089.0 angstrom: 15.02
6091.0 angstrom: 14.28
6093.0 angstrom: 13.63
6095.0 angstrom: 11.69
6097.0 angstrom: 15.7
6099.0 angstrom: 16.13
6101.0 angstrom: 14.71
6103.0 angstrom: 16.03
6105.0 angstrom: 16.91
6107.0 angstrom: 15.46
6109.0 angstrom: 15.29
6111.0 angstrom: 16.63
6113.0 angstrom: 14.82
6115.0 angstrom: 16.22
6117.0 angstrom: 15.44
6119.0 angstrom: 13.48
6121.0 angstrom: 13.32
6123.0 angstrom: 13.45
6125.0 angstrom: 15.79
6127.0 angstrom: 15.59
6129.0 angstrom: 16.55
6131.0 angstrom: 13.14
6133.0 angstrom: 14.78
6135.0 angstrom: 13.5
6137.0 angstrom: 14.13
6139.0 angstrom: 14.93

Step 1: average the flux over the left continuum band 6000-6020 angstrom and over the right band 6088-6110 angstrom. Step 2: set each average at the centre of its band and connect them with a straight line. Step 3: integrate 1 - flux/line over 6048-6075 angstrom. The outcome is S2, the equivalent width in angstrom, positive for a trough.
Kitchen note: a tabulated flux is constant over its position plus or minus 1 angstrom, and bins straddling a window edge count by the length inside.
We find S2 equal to -2.30 angstrom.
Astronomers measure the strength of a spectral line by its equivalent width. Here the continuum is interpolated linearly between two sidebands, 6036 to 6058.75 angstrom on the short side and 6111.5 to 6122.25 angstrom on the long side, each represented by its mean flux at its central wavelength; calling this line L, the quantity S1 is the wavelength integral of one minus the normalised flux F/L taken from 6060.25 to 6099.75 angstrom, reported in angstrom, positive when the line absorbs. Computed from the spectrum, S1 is 0.1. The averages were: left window 14.7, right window 14.7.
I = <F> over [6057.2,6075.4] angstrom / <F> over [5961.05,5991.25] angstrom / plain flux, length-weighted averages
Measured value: 1.10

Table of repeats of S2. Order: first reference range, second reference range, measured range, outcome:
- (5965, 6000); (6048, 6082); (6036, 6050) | 0.5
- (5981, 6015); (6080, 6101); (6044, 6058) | -1.1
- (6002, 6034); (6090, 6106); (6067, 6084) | 0.6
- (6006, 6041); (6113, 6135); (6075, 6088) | 0.0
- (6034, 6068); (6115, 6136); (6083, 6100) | 0.0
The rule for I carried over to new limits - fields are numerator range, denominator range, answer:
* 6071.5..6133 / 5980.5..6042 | 1.07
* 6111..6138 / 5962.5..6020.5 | 1.10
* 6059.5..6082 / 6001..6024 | 1.11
